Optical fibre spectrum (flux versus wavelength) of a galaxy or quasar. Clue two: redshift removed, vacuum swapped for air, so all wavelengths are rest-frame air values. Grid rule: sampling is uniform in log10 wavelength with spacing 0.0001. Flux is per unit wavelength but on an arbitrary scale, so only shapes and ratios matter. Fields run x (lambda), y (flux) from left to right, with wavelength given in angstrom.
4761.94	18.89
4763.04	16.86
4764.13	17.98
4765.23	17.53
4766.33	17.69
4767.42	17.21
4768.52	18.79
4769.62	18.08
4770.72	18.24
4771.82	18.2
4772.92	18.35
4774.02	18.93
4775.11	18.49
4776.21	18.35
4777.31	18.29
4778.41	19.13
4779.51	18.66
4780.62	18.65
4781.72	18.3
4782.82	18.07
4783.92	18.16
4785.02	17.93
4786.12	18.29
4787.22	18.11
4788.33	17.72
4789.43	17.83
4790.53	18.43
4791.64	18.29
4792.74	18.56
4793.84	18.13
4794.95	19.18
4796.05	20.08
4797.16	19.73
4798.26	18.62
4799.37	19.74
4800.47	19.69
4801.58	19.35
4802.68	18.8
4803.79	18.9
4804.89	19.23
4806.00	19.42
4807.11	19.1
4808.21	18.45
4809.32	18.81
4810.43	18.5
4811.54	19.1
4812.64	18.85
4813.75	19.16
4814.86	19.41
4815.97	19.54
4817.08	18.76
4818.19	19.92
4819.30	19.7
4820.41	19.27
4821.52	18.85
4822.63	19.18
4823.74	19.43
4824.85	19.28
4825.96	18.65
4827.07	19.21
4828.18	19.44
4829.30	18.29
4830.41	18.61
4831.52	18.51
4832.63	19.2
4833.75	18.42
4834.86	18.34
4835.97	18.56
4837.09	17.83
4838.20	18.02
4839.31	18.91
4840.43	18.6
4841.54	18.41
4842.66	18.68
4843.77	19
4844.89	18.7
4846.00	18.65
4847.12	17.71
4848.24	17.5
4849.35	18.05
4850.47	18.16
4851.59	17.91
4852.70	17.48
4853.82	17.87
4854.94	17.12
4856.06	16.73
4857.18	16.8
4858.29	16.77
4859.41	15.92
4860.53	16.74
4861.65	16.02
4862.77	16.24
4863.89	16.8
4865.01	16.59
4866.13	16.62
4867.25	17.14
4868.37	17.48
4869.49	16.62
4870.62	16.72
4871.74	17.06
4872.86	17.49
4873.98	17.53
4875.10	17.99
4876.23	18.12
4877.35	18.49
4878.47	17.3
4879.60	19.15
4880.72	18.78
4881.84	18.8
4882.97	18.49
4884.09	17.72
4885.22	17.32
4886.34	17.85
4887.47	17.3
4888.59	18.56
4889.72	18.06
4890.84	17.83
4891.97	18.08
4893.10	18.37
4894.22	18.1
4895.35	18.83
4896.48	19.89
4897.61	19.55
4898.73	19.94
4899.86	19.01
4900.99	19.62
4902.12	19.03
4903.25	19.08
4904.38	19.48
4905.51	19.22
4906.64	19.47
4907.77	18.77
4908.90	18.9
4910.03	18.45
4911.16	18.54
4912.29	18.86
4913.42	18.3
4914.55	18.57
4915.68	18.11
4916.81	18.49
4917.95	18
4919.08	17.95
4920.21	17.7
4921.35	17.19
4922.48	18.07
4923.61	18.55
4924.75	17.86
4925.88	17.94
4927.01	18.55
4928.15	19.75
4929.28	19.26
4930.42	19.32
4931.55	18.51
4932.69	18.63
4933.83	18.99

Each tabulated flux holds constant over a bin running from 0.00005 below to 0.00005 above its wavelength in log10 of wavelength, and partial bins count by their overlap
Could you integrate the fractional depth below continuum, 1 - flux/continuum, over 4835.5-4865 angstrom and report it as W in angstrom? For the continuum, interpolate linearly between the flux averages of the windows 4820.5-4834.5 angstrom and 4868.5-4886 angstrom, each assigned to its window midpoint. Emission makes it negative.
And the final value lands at 1.3 angstrom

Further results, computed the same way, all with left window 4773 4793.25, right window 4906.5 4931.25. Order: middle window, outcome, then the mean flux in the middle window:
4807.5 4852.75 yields -0.8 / 18.7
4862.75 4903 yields 0.9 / 18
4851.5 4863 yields 1.0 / 16.9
